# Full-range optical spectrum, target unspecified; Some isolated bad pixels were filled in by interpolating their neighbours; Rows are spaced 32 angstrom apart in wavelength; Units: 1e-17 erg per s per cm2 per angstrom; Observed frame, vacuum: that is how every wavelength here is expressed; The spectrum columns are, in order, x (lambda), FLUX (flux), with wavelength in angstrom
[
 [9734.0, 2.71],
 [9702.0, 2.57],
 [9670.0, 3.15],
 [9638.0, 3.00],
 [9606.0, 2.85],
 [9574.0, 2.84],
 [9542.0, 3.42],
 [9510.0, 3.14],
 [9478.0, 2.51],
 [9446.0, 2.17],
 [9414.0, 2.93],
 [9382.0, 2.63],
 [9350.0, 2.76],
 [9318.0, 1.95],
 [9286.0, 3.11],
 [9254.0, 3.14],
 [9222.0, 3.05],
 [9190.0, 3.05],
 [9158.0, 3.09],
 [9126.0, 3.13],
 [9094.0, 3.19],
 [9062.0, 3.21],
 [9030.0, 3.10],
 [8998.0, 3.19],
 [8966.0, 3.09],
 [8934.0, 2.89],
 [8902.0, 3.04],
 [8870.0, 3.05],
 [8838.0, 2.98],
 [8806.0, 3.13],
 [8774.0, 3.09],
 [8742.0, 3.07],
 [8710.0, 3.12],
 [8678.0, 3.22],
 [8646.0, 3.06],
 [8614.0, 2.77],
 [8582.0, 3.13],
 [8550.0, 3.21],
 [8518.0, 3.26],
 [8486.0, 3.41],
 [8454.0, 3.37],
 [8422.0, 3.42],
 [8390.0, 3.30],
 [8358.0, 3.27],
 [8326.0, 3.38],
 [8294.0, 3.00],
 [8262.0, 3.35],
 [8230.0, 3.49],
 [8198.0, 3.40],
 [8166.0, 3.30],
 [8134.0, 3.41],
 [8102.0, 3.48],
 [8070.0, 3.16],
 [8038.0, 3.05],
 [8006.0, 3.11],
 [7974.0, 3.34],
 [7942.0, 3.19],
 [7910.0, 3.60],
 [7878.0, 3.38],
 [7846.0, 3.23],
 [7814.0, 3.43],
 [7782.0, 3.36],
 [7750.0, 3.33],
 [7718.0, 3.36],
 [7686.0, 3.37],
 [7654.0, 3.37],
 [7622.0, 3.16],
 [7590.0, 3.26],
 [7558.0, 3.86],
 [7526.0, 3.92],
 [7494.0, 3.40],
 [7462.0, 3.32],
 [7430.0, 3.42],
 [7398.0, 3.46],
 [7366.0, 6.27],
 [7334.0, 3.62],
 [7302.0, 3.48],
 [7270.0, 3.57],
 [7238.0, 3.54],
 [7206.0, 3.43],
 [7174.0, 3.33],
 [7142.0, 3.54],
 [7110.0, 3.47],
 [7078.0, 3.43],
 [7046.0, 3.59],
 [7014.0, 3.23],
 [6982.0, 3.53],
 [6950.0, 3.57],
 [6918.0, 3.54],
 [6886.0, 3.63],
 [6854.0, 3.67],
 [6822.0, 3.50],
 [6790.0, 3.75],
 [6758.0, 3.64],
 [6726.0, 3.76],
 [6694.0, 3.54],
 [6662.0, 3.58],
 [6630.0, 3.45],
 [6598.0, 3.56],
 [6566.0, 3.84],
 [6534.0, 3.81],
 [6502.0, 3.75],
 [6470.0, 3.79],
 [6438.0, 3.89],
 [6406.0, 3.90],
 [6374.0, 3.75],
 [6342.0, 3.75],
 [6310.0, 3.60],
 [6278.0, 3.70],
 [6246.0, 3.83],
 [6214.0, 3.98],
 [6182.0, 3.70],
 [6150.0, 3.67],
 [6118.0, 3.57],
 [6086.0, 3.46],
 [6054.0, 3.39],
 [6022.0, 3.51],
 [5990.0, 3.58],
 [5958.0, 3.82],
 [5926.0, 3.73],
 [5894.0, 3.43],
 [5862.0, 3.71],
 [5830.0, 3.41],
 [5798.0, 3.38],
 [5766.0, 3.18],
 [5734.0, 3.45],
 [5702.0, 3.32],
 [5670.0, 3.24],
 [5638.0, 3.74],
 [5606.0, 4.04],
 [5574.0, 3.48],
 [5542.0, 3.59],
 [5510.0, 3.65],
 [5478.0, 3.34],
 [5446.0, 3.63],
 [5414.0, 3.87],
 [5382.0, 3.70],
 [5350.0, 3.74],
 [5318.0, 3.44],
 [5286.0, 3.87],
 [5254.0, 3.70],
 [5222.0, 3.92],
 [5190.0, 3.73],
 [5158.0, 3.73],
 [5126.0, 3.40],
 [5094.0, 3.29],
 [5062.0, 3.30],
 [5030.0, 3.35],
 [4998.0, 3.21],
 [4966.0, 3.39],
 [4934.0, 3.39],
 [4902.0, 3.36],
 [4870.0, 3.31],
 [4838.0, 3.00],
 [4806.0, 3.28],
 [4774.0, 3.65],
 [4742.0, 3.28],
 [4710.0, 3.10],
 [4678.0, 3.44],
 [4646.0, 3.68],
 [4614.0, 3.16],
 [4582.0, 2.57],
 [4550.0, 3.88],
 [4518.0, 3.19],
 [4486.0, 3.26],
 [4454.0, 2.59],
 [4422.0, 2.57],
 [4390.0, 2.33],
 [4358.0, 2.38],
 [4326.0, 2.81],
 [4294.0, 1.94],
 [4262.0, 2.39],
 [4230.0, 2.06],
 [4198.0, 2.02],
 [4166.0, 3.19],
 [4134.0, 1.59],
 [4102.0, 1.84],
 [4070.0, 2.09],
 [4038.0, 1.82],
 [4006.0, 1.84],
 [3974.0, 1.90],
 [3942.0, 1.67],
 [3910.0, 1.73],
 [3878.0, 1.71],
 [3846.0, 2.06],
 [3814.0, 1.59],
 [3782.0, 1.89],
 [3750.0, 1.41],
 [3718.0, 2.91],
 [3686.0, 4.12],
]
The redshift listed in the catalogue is 0.121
